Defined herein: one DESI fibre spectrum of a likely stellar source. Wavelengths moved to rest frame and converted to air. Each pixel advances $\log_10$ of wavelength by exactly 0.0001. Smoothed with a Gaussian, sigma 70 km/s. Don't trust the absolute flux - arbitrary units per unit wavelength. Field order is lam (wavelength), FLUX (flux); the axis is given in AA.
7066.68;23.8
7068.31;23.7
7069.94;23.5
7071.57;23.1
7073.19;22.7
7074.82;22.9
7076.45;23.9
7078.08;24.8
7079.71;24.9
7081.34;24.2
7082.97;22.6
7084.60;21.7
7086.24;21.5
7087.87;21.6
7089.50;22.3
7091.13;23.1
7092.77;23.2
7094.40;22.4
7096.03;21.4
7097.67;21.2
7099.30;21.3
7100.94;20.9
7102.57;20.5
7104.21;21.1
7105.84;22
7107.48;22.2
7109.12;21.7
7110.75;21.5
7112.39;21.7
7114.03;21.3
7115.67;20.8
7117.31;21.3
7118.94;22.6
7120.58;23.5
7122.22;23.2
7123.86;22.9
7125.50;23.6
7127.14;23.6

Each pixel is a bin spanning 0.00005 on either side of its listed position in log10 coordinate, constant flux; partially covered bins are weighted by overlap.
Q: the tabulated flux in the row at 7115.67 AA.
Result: 20.8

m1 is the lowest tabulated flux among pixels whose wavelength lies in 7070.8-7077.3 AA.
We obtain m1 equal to 22.7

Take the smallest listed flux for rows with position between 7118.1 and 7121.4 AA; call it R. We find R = 22.6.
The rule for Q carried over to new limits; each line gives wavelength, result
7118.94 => 22.6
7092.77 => 23.2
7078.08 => 24.8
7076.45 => 23.9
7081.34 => 24.2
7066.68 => 23.8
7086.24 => 21.5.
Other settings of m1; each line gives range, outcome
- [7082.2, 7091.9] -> 21.5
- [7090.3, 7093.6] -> 23.1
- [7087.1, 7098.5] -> 21.2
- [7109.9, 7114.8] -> 21.3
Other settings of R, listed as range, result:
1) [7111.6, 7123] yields 20.8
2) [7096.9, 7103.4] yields 20.5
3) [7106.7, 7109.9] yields 21.7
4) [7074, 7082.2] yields 22.9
